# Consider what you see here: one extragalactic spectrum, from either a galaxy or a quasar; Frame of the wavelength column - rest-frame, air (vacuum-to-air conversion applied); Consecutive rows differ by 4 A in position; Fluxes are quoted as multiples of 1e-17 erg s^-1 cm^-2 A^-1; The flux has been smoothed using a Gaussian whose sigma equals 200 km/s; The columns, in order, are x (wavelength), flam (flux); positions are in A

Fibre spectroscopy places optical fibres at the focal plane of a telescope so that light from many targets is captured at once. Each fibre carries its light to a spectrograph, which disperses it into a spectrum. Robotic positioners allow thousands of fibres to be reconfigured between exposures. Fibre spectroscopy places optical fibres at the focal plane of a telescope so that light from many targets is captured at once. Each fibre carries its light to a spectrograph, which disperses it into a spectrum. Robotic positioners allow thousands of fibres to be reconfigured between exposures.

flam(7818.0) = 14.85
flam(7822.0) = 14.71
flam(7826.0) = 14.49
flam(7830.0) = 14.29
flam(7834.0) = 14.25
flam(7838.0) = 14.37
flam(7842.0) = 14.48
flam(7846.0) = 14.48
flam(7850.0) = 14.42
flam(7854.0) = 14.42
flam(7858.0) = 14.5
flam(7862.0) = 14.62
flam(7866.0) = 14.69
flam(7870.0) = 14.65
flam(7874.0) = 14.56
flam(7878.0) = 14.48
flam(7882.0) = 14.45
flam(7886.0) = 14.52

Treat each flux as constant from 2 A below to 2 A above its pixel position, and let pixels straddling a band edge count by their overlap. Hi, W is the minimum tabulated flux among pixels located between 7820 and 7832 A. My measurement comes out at 14.29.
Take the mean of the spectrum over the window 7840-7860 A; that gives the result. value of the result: 14.5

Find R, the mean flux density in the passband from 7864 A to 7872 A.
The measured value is 14.7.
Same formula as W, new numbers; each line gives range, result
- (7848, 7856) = 14.42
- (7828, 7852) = 14.25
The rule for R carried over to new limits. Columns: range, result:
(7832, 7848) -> 14.4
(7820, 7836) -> 14.4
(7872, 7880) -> 14.5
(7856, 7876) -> 14.6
